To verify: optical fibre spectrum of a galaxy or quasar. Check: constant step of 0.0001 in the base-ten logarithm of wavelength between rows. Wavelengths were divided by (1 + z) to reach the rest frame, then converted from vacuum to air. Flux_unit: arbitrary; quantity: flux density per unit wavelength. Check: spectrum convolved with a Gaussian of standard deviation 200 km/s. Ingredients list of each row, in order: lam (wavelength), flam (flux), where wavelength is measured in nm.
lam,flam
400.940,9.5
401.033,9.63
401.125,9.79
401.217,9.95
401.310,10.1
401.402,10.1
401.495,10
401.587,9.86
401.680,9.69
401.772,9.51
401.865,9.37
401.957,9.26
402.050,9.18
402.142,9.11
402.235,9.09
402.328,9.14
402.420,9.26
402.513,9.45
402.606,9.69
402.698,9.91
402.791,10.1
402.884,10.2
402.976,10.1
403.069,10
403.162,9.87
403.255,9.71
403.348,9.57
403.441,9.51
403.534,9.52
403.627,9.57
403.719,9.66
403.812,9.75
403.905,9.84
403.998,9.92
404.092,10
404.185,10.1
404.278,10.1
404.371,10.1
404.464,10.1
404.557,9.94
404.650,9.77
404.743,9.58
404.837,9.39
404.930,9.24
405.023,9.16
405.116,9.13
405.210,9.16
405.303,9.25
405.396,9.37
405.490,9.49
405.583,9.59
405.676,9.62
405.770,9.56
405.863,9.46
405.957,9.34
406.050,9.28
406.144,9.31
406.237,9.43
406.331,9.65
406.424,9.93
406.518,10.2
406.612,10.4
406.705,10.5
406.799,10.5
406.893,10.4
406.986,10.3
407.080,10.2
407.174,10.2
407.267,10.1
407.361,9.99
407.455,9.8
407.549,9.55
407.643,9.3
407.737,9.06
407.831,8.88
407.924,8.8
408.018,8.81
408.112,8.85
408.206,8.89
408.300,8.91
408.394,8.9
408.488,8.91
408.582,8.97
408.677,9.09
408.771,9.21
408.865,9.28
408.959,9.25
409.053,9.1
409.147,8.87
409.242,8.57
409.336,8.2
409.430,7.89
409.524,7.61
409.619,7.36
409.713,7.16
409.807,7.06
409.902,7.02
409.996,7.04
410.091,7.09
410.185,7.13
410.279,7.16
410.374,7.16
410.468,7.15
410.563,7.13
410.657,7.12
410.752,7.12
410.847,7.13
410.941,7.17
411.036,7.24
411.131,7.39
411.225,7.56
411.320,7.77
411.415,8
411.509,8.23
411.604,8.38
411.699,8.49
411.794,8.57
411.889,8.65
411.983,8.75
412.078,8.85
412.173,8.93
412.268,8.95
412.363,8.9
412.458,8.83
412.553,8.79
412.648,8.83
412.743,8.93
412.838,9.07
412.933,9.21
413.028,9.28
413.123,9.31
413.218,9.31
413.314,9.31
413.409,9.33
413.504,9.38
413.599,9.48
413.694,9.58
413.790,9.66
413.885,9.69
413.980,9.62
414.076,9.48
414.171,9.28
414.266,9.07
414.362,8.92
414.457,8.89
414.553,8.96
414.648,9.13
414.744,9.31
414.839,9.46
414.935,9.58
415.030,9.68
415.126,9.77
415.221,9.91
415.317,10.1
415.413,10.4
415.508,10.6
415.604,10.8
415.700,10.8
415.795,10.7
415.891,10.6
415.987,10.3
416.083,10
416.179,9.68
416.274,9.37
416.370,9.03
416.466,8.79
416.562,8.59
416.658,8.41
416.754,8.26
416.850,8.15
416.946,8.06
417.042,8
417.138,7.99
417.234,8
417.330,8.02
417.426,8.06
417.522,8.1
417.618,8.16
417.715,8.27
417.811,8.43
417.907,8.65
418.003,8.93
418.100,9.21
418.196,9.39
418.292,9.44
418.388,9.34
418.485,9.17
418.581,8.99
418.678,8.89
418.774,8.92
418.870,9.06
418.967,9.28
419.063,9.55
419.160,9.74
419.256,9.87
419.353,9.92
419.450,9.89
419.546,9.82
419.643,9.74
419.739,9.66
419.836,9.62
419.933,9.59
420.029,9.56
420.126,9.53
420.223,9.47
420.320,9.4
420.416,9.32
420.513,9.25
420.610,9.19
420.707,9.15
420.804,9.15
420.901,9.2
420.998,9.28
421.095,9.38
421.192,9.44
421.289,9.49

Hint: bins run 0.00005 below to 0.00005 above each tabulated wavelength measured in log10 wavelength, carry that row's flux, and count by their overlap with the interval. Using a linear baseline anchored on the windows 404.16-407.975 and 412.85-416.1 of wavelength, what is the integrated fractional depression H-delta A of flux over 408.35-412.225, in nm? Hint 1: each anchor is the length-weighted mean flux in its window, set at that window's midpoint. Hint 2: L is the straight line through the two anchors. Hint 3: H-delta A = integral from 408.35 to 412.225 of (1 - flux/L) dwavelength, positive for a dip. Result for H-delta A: 0.674 nm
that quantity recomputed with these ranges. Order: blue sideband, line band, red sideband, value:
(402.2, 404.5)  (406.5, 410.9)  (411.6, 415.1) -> 0.37 nm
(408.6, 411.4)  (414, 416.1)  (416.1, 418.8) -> -0.36 nm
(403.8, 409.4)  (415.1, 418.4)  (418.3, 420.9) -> 0.10 nm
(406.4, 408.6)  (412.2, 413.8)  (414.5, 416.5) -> 0.10 nm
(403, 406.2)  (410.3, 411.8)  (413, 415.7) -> 0.32 nm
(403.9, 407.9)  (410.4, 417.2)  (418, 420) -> 0.43 nm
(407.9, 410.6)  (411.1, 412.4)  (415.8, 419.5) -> 0.00 nm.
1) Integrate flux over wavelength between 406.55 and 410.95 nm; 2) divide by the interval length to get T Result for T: 8.62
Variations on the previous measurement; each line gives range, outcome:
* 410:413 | 8.05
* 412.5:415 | 9.27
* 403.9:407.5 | 9.78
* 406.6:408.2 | 9.71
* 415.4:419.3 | 9.11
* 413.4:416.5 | 9.69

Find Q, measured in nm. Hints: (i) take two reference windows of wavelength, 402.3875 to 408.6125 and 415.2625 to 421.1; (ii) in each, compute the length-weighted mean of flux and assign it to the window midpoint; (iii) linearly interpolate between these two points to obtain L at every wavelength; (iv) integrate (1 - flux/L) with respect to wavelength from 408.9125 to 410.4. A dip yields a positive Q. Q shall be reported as 0.28 nm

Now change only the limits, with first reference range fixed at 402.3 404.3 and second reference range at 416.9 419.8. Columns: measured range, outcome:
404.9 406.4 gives 0.04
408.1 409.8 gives 0.16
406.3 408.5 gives -0.02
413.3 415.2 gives -0.04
